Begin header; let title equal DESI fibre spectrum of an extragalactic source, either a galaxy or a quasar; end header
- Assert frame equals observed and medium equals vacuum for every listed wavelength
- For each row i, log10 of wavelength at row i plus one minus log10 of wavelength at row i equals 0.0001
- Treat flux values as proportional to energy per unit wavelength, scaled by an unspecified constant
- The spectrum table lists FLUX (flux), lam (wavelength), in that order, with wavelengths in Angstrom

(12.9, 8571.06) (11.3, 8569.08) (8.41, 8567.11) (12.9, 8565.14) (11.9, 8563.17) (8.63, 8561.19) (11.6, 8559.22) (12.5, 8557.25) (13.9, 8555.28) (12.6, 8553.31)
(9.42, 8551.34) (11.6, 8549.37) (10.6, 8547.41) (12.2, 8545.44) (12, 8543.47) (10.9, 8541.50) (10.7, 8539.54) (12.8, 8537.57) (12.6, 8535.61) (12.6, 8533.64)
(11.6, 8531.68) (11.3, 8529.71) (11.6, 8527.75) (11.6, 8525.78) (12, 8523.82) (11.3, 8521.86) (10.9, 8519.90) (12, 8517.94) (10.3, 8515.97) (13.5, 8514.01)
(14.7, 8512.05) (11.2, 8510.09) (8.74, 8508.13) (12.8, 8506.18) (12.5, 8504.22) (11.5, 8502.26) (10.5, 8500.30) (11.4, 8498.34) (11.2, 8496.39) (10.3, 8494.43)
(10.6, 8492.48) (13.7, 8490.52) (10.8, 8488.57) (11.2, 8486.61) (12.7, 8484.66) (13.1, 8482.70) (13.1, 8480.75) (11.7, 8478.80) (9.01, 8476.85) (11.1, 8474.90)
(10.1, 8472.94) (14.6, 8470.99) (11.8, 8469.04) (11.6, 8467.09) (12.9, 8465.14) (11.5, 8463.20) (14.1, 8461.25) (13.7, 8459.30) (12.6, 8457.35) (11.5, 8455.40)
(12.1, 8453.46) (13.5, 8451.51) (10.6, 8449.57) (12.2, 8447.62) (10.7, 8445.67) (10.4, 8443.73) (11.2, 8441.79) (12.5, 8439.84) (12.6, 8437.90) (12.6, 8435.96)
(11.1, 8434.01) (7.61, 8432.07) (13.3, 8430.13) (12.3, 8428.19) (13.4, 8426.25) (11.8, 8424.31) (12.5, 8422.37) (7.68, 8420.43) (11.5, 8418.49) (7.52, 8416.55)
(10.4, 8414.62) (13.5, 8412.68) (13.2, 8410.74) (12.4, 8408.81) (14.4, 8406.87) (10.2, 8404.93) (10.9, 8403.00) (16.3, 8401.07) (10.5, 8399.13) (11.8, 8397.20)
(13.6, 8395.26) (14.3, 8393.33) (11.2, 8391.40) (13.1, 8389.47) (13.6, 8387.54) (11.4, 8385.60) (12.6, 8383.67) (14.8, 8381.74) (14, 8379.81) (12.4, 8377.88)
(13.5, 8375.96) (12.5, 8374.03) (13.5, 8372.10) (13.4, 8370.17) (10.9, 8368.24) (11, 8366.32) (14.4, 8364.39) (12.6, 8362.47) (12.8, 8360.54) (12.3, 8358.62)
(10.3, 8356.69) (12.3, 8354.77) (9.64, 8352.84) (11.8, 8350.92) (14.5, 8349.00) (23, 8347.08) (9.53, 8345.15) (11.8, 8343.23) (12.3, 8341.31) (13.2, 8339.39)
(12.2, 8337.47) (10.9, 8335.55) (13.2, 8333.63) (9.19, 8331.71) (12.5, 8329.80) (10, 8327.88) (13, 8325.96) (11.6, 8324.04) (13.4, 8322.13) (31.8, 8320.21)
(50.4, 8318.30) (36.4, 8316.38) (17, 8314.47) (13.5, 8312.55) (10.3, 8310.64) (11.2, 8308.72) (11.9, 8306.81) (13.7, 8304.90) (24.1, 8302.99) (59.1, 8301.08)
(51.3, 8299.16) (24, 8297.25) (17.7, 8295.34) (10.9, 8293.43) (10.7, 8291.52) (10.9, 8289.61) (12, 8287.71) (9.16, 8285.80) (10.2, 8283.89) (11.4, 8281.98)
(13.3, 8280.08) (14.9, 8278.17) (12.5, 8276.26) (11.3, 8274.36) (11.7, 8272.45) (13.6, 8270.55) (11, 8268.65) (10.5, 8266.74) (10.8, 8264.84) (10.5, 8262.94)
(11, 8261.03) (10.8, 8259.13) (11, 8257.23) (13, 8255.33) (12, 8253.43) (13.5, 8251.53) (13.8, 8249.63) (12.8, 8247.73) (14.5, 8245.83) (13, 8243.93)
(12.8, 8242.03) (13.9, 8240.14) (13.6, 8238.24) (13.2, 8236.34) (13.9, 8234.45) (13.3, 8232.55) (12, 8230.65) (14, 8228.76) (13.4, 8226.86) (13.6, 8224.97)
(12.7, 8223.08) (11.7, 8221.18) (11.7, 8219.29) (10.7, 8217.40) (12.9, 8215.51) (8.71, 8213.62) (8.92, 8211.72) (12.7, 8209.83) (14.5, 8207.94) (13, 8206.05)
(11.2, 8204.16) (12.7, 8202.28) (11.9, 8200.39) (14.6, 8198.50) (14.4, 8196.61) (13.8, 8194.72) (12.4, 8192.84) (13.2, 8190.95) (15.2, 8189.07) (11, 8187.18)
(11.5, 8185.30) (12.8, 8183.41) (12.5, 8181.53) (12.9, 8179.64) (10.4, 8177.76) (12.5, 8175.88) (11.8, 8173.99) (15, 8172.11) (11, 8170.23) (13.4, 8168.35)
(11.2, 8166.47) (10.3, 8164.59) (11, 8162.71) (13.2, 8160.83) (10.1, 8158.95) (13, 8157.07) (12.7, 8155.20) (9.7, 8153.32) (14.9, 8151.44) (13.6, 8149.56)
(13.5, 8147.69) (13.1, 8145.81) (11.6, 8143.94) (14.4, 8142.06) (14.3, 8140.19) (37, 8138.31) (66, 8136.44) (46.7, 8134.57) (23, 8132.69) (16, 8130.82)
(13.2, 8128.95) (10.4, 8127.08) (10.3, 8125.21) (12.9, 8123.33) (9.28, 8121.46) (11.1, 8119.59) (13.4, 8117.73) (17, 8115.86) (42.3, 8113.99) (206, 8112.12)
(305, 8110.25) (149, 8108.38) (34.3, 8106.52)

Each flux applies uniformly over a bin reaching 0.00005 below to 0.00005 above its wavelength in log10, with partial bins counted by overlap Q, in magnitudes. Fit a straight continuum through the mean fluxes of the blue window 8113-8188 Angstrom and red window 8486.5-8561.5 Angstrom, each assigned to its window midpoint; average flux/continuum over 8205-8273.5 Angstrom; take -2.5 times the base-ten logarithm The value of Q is 0.23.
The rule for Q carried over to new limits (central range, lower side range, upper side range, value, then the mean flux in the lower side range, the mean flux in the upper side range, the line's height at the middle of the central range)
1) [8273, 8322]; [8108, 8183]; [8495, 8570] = 0.163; 30.8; 11.6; 23.2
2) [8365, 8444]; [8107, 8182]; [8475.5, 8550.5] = 0.401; 31.9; 11.6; 17.6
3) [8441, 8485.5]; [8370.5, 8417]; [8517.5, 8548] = 0.014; 12.6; 11.7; 12.2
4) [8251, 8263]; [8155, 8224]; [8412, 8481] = 0.035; 12.2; 11.7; 12.1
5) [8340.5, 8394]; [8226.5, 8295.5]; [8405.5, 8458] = -0.081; 12.3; 11.7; 11.9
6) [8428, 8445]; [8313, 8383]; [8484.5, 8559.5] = 0.159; 14.9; 11.7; 13.3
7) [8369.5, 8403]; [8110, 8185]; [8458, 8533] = 0.235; 25.7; 11.8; 16.2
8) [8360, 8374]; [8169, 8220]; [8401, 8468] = -0.057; 12.4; 11.8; 12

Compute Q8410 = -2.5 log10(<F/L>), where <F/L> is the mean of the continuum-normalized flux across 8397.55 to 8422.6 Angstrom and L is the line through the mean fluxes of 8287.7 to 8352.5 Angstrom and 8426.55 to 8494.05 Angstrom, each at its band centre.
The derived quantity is 0.218 mag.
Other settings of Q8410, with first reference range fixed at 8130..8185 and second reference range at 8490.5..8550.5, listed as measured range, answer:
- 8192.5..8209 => 0.218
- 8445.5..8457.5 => 0.060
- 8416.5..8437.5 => 0.154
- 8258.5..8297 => 0.246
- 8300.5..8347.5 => -0.229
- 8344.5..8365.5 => 0.073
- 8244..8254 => 0.160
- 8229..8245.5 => 0.175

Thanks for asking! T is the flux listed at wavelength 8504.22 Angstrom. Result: 12.5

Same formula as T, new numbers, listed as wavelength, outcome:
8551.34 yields 9.42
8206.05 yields 13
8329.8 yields 12.5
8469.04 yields 11.8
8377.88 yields 12.4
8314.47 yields 17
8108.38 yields 149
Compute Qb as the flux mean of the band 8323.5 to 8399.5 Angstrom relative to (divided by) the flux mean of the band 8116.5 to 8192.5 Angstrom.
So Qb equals 0.81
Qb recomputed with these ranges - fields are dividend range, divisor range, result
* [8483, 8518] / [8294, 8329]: 0.50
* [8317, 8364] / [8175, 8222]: 1.21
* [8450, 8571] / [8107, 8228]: 0.48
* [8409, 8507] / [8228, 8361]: 0.77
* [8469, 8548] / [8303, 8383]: 0.79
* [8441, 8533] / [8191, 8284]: 0.94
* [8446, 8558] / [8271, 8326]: 0.62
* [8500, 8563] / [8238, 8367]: 0.77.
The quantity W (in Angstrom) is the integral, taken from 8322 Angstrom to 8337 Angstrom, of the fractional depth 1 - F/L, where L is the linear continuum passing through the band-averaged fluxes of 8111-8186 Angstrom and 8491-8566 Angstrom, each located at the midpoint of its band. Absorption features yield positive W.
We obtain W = 4.7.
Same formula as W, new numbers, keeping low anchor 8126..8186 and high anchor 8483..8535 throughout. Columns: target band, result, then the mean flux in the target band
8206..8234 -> 5.82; 12.3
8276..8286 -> 1.77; 12.1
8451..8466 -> -0.47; 12.7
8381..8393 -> 0.41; 12.8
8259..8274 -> 3.63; 11.3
